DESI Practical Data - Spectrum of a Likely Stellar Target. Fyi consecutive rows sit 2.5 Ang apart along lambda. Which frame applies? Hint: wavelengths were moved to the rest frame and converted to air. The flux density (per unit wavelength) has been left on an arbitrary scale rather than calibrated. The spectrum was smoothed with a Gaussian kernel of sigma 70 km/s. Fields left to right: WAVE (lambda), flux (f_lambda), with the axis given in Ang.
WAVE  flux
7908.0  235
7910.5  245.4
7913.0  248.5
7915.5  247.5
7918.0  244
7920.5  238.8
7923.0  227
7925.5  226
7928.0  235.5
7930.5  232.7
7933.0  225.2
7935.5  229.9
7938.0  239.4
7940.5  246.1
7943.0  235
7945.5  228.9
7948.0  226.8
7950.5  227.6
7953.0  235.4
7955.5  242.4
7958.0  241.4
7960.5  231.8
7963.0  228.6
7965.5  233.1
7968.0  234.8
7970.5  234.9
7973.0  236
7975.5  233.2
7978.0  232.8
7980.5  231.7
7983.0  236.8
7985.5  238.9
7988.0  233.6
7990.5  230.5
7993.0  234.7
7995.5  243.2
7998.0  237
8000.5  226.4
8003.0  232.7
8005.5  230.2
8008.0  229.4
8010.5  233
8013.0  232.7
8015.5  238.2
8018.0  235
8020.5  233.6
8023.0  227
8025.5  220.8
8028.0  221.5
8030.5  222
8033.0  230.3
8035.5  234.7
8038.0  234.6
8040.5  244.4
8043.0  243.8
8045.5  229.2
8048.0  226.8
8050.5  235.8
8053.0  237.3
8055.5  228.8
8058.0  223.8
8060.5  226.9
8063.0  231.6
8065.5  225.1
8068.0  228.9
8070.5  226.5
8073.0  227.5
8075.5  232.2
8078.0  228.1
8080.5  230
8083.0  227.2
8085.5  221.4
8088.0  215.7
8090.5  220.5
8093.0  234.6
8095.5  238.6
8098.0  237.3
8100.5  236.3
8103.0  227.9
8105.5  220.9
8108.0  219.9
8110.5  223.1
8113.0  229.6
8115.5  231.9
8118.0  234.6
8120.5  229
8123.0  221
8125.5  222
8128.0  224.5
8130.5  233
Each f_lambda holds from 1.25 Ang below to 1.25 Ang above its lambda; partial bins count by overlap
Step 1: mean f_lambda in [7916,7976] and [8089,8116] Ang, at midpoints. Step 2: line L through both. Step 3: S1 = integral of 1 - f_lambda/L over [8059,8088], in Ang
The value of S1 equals 0.3 Ang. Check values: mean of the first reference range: 234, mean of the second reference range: 229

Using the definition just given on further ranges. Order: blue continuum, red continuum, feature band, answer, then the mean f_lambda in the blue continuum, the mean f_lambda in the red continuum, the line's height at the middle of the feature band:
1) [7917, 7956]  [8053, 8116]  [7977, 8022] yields -0.53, 234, 228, 231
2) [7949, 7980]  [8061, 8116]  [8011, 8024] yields -0.11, 234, 228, 232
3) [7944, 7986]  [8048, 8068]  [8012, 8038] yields 0.15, 234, 230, 231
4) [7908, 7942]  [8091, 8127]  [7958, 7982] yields 0.18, 237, 229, 235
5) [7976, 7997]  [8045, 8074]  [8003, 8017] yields 0.03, 235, 229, 233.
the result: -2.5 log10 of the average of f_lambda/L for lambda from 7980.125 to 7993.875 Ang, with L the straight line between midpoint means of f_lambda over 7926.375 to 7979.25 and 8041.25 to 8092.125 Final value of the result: -0.011 mag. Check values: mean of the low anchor 234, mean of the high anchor 229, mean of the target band 235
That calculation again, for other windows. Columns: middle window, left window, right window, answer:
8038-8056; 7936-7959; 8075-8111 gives -0.025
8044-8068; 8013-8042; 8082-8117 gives 0.001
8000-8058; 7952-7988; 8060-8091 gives -0.006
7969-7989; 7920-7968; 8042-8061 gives -0.010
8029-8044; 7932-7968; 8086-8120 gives -0.018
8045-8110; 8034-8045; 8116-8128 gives 0.022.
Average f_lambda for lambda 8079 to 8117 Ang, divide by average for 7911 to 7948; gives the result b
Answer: 0.97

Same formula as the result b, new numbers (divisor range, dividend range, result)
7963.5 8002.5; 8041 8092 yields 0.98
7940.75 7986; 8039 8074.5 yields 0.99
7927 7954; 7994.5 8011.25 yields 1.00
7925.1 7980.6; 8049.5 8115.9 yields 0.98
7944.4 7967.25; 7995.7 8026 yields 1.00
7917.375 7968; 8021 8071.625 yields 0.98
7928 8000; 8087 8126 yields 0.97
